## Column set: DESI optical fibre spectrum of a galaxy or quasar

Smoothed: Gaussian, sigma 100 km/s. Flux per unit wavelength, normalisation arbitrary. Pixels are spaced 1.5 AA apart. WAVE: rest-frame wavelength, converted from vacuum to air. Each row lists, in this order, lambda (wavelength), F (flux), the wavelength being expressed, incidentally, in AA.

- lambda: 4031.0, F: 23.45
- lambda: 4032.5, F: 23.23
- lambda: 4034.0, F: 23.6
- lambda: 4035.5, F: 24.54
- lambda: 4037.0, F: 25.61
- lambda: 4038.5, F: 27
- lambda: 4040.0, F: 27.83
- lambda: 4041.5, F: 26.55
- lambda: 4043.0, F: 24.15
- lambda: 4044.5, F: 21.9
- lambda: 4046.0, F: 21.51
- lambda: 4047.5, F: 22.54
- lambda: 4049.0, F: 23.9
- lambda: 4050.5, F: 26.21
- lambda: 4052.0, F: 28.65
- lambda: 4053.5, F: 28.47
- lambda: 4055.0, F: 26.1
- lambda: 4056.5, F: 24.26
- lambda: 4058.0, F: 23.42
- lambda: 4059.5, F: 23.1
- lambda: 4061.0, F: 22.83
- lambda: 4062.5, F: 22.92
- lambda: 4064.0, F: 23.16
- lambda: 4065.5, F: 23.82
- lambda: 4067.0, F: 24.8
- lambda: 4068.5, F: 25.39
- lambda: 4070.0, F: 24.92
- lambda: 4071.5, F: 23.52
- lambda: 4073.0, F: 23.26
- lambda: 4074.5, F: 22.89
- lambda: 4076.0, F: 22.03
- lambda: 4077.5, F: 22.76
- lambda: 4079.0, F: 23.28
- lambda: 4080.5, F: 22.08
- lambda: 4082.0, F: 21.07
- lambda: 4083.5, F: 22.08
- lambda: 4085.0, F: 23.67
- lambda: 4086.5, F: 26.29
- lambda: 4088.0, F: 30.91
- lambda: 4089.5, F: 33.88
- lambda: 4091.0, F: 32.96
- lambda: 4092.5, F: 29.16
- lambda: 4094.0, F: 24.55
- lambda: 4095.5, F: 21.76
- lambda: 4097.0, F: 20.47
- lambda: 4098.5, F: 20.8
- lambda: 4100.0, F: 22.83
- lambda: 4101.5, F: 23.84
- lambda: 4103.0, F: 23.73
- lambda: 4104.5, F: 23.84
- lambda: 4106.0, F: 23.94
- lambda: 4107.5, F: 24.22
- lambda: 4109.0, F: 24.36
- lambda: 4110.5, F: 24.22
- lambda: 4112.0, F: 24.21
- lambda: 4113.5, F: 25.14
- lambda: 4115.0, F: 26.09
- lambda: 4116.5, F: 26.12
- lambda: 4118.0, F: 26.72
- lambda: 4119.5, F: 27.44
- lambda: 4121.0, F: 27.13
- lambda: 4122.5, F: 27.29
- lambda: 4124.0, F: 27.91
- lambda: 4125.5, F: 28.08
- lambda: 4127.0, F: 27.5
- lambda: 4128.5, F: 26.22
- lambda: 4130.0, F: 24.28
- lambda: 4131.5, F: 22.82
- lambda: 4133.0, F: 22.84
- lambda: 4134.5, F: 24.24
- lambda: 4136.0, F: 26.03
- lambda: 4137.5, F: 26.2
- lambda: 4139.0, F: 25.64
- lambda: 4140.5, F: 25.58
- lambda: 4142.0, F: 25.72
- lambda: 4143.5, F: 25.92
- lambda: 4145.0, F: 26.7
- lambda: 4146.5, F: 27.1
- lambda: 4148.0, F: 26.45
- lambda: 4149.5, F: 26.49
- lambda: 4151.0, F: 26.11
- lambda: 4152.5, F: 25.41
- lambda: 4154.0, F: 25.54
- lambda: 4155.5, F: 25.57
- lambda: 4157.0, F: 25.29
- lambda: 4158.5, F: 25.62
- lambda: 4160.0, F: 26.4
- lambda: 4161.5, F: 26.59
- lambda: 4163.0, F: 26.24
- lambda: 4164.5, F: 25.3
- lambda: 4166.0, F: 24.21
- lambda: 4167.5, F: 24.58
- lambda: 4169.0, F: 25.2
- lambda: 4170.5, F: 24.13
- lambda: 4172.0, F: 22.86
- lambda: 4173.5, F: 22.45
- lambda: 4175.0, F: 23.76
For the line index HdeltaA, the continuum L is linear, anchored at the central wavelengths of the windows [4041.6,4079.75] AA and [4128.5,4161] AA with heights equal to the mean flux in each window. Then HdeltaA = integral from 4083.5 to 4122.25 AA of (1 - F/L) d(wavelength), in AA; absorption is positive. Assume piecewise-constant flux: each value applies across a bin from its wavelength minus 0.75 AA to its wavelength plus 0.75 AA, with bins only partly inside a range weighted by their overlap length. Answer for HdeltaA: -1.1 AA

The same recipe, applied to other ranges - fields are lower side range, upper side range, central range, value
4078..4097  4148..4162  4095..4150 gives 1.4 AA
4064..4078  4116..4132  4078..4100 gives -0.4 AA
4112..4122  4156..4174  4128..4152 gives 0.1 AA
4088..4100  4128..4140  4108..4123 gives -0.2 AA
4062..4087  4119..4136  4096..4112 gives 1.0 AA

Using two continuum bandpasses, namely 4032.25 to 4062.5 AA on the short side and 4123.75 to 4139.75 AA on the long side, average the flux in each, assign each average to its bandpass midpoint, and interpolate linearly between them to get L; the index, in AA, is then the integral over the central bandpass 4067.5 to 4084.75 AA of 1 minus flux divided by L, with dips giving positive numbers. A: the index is 1.3 AA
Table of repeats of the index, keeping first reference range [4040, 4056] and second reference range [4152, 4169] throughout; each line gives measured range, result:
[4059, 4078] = 1.3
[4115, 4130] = -0.9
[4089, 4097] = -0.7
